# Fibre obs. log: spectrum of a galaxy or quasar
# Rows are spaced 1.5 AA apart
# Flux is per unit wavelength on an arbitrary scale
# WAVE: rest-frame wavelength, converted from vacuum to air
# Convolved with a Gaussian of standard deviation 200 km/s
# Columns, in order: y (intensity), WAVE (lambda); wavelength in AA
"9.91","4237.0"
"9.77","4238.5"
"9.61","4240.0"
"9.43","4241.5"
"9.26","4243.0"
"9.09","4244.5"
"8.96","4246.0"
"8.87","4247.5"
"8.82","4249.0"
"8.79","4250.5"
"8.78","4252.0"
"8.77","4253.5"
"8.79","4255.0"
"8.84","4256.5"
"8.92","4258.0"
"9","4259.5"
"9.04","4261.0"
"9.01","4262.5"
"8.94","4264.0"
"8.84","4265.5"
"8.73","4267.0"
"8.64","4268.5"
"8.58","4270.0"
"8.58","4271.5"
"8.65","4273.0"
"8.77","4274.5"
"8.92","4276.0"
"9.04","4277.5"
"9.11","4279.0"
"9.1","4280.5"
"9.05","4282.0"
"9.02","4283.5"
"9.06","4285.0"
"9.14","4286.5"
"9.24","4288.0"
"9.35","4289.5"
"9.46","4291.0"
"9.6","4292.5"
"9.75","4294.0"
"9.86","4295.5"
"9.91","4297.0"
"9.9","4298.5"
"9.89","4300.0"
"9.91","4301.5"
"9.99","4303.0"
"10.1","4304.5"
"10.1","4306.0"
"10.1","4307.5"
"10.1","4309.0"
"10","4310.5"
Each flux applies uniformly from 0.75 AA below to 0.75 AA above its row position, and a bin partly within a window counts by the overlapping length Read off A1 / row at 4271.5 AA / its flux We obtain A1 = 8.58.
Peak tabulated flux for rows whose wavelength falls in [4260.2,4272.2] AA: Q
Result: 9.04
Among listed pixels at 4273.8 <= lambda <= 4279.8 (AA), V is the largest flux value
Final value 9.11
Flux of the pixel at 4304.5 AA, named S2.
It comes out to 10.1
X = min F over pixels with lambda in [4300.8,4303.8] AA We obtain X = 9.91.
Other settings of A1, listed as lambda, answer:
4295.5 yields 9.86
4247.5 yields 8.87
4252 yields 8.78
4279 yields 9.11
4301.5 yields 9.91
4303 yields 9.99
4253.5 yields 8.77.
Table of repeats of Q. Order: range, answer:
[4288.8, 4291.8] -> 9.46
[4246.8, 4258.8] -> 8.92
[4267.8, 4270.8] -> 8.64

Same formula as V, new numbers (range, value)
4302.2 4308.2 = 10.1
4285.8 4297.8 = 9.91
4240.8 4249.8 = 9.43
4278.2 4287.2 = 9.14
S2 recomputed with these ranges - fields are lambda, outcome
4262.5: 9.01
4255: 8.79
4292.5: 9.6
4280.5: 9.1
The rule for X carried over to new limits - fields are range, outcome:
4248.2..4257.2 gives 8.77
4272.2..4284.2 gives 8.65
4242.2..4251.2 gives 8.79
